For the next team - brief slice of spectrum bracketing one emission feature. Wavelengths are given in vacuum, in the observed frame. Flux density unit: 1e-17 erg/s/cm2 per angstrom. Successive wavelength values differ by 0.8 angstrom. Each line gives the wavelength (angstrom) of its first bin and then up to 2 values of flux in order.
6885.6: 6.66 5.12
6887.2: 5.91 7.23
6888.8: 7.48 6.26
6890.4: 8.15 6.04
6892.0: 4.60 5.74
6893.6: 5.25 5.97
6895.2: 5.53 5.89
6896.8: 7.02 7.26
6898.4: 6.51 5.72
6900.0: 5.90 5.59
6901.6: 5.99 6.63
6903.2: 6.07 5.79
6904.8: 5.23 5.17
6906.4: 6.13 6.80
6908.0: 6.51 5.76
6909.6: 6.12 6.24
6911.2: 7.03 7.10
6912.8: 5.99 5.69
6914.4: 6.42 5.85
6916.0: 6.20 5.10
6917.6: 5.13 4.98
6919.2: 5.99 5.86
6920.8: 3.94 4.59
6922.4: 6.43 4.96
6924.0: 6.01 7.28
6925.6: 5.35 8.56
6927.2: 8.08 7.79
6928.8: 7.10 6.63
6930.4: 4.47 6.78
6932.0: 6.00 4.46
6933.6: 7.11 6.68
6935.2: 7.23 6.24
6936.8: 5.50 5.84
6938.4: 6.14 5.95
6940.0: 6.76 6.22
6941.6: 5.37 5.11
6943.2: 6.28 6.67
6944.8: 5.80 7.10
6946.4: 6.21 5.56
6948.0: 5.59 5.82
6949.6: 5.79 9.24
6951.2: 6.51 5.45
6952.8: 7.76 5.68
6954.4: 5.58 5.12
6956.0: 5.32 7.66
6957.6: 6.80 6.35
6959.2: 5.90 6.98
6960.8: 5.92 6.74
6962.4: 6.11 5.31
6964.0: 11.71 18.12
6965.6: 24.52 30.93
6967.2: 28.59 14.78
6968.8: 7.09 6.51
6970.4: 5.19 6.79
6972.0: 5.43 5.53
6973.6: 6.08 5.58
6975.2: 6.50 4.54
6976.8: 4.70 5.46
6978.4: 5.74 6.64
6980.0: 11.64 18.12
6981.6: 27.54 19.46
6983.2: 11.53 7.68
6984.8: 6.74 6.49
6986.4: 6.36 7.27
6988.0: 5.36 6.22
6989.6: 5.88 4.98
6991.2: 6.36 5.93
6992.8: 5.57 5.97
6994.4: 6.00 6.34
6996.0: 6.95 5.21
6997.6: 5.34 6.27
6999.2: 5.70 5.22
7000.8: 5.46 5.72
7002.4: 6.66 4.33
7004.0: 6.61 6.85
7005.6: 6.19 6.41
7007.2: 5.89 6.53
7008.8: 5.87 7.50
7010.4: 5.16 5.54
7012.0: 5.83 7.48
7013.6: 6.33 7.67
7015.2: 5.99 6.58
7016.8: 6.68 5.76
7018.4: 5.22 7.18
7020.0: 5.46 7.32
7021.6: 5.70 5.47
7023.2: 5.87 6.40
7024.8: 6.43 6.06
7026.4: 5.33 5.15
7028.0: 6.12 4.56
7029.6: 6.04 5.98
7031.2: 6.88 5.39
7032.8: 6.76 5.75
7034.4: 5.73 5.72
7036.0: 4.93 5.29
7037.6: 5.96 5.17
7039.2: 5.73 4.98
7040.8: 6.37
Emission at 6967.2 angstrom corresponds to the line [S II] 6716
